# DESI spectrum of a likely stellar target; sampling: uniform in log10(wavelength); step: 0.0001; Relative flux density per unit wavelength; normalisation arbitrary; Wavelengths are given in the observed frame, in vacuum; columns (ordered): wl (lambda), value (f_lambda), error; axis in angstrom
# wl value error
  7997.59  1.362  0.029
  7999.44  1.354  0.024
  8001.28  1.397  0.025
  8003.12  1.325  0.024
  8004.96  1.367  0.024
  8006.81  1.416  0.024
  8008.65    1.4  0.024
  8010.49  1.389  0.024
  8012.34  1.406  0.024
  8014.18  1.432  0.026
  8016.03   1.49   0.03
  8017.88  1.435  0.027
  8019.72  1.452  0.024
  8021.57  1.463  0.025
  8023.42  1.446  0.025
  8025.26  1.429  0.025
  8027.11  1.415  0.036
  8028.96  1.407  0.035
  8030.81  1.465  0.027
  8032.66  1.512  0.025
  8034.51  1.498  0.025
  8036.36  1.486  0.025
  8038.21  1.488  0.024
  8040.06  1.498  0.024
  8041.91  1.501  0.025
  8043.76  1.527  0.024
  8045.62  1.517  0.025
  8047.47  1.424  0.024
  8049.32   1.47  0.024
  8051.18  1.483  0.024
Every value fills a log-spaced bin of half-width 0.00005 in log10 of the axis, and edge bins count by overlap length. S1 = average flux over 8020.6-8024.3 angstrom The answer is 1.45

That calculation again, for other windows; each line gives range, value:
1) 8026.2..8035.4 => 1.46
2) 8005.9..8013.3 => 1.4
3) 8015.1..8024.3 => 1.46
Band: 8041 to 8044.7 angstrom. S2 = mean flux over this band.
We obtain 1.51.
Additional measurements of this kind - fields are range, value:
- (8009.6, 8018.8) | 1.43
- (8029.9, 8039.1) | 1.49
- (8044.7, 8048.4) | 1.47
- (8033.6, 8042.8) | 1.49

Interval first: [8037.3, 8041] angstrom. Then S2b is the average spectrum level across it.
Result 1.49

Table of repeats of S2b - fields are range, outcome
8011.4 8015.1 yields 1.42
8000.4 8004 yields 1.36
